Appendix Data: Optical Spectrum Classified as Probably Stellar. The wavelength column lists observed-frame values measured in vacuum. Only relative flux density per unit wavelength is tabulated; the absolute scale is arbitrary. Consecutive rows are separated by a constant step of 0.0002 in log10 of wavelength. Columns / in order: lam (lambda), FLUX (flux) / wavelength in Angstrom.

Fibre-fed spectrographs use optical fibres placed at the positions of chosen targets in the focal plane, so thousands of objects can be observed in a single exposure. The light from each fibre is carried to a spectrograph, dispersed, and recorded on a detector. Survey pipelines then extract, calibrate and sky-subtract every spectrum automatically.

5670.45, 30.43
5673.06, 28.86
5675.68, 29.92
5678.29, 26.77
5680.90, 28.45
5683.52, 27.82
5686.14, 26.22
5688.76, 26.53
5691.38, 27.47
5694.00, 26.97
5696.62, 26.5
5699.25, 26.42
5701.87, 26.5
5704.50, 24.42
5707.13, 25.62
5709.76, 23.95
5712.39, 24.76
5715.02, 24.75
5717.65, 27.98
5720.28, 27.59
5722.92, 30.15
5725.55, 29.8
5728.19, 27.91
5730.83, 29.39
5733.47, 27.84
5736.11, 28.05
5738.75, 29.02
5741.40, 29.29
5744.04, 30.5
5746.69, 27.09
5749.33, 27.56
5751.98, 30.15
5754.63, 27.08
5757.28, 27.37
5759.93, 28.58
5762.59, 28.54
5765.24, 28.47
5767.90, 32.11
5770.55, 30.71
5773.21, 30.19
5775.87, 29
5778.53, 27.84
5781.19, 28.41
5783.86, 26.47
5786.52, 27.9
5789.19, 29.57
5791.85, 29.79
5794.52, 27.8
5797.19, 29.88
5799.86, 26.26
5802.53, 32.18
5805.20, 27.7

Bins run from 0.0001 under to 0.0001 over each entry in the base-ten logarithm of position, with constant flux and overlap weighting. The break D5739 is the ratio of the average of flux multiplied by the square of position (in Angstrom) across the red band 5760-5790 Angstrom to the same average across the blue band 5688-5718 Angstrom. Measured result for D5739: 1.15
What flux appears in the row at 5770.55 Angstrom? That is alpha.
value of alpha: 30.71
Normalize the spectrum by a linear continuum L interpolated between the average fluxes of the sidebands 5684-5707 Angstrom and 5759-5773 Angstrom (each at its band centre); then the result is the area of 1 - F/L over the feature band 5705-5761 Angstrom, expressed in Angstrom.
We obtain 0.8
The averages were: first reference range 26.4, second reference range 29.8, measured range 27.8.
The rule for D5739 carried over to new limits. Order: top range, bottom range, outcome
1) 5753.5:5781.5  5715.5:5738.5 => 1.03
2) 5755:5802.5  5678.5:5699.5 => 1.10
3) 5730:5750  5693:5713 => 1.13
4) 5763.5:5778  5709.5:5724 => 1.14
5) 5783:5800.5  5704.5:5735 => 1.07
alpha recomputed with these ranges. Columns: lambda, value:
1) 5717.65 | 27.98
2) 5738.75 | 29.02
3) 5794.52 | 27.8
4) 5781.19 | 28.41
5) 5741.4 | 29.29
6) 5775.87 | 29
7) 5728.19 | 27.91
